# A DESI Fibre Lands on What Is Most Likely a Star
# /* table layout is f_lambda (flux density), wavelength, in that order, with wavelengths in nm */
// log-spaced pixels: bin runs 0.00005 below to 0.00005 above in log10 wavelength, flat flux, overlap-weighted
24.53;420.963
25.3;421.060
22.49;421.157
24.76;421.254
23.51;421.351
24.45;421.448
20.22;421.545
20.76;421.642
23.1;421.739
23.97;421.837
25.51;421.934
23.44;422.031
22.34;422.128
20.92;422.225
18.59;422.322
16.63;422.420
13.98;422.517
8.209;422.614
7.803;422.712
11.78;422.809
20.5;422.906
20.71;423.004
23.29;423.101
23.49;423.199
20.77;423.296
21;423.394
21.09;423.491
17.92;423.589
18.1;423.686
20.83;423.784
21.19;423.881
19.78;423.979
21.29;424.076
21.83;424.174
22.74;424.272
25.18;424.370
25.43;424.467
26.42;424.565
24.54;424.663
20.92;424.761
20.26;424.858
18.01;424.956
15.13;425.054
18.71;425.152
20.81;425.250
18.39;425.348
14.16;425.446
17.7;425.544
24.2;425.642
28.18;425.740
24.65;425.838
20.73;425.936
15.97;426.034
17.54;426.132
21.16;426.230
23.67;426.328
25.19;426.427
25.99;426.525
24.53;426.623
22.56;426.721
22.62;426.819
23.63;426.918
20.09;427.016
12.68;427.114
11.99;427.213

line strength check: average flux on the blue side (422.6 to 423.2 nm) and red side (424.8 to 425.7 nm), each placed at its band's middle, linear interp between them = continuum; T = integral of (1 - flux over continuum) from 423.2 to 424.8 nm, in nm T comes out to -0.40 nm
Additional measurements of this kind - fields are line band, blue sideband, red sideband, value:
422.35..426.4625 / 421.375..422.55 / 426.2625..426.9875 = 0.49 nm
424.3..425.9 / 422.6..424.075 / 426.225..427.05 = -0.02 nm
